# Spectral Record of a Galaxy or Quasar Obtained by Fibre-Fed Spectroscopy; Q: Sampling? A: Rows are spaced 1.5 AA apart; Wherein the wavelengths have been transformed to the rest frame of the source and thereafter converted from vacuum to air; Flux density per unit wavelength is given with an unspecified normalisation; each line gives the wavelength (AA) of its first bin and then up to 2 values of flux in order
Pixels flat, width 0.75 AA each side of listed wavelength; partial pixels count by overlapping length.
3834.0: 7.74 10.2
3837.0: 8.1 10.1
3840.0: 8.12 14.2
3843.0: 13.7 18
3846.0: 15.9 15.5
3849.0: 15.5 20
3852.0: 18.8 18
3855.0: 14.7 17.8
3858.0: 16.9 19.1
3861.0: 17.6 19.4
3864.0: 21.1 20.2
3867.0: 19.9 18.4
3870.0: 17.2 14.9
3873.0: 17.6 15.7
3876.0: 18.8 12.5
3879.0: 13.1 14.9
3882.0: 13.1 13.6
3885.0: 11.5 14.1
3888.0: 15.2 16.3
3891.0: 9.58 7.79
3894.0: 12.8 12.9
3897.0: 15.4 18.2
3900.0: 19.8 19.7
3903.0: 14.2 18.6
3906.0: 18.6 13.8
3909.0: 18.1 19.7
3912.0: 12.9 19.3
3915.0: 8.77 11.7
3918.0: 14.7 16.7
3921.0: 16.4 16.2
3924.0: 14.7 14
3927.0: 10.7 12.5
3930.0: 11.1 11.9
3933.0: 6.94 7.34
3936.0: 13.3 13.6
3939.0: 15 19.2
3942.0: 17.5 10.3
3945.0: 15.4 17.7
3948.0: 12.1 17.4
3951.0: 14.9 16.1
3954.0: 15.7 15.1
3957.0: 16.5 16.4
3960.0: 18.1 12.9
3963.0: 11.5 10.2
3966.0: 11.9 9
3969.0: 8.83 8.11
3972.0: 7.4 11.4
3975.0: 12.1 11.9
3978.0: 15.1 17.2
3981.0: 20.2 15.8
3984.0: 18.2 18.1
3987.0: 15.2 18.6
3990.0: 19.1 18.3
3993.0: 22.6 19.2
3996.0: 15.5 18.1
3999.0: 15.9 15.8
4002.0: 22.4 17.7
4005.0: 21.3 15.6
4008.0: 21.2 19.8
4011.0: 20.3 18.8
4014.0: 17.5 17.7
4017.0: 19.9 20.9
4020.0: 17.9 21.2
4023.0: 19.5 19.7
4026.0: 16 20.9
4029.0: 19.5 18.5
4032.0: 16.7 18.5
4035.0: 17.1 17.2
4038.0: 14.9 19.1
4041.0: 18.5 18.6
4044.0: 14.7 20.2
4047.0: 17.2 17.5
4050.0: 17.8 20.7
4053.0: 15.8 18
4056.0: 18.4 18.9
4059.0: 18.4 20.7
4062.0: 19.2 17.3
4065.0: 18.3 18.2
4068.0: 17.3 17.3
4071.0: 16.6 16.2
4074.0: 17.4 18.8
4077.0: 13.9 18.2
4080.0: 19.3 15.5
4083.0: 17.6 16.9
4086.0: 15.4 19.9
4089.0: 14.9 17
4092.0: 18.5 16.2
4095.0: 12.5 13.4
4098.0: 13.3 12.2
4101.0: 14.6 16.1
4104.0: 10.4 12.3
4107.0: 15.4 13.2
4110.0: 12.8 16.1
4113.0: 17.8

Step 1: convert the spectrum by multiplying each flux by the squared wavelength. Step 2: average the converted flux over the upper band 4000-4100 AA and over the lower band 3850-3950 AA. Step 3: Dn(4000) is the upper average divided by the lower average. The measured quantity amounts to 1.3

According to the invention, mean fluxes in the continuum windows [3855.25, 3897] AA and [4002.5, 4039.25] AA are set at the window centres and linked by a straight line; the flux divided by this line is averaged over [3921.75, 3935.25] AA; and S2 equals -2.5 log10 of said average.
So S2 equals 0.39 mag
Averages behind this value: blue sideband 15.6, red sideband 18.7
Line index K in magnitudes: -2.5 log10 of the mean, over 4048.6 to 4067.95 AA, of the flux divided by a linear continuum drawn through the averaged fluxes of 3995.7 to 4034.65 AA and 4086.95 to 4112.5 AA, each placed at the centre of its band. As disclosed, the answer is -0.11 mag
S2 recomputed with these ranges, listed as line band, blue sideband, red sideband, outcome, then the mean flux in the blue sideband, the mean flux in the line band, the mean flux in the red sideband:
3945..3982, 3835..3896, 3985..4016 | 0.271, 15.2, 13.7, 18.5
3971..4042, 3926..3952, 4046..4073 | -0.110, 13.4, 17.7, 18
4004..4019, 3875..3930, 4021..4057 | -0.106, 14.7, 19.2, 18.2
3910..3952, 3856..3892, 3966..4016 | 0.164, 16.1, 14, 16.4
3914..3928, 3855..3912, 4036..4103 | 0.178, 16.1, 13.8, 17.1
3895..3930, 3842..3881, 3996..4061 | 0.135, 17.1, 15.5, 18.4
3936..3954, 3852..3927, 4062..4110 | 0.038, 15.8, 15.3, 15.9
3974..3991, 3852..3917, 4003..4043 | 0.092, 15.9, 16.5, 18.7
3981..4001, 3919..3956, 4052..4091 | -0.157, 14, 17.8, 17.5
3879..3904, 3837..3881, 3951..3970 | 0.079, 16.3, 14.3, 13.5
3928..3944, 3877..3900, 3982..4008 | 0.234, 13.6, 12.6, 18.2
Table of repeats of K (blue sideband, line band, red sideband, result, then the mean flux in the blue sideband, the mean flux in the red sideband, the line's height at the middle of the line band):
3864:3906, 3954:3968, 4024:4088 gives 0.20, 15.6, 17.8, 16.6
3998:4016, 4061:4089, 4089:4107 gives -0.13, 18.7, 14.3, 15.4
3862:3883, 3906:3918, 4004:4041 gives 0.15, 16.8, 18.7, 17.3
